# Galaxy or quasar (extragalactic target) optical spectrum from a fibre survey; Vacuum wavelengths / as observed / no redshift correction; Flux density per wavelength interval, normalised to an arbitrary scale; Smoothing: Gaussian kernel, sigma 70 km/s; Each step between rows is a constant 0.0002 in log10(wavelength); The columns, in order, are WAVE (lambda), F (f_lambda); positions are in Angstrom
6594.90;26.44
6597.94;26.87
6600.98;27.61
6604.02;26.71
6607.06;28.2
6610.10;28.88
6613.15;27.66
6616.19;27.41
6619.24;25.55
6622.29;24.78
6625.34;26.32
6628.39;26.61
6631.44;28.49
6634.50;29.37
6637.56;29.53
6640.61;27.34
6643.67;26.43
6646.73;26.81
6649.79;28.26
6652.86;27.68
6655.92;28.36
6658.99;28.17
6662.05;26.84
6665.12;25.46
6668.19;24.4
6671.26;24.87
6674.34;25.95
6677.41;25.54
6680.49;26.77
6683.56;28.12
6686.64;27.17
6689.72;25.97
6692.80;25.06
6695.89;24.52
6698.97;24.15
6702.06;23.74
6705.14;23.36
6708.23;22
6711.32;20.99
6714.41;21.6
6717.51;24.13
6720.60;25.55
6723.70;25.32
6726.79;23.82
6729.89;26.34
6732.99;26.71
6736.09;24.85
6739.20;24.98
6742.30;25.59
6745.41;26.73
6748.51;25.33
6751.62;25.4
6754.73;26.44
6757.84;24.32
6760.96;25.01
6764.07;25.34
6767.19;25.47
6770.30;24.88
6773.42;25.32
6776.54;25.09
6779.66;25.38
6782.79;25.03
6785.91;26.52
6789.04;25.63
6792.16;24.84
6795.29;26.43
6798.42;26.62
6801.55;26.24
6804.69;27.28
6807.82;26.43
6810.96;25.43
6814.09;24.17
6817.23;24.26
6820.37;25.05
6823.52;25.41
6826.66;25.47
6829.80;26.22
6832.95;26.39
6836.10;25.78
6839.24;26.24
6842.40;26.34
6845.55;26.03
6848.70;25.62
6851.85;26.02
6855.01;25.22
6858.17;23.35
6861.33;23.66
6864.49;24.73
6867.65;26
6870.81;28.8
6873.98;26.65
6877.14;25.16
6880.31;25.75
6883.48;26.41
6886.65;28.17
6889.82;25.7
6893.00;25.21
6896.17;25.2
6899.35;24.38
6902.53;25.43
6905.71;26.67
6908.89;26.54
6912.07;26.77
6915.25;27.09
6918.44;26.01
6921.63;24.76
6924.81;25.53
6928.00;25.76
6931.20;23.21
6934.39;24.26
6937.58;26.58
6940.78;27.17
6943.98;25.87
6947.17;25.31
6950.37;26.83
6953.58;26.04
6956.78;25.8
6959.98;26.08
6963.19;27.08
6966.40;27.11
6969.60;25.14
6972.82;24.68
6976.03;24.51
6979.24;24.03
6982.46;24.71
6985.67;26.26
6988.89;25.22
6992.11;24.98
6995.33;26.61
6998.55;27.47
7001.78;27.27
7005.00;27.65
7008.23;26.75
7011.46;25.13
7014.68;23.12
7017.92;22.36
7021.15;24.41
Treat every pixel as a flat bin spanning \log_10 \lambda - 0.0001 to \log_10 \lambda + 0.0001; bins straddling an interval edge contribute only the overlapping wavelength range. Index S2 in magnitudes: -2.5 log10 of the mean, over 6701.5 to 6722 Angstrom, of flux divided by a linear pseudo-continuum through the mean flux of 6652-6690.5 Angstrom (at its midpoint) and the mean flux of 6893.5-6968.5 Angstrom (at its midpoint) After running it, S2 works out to 0.15 mag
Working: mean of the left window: 26.6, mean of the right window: 25.9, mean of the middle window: 23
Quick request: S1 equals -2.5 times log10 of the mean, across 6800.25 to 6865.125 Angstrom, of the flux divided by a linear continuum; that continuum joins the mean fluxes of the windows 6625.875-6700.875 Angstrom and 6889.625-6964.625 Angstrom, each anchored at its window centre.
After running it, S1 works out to 0.03 mag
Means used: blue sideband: 26.7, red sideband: 25.8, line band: 25.5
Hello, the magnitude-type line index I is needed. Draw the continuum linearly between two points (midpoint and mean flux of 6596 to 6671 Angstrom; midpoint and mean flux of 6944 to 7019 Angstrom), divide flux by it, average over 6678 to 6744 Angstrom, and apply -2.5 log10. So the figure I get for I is 0.09 mag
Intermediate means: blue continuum 27.2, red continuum 25.7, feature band 24.8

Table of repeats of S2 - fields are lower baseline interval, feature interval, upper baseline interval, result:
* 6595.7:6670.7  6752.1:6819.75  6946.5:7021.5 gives 0.04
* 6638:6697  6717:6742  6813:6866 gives 0.04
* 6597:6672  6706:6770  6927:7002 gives 0.08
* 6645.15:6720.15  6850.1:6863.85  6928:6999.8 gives 0.04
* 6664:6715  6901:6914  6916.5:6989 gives -0.04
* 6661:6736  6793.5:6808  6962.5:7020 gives -0.06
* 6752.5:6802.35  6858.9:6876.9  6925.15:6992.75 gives -0.01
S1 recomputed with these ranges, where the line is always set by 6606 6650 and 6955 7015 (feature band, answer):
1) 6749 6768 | 0.06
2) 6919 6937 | 0.05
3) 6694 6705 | 0.13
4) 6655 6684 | 0.04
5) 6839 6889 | 0.02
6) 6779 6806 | 0.03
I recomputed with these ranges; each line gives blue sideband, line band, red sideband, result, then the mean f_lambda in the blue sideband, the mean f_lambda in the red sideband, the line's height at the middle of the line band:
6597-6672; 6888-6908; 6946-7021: 0.02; 27.2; 25.6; 26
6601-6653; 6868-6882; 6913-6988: -0.02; 27.4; 25.6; 26.1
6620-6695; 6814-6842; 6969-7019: 0.02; 26.8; 25.4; 26.1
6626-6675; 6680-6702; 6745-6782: 0.03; 27.2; 25.3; 26.5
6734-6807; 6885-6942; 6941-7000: 0.00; 25.6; 25.8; 25.7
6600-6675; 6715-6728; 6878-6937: 0.09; 27.1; 25.7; 26.7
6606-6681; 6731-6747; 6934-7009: 0.04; 27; 26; 26.7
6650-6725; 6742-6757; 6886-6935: -0.02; 25.3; 25.6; 25.4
